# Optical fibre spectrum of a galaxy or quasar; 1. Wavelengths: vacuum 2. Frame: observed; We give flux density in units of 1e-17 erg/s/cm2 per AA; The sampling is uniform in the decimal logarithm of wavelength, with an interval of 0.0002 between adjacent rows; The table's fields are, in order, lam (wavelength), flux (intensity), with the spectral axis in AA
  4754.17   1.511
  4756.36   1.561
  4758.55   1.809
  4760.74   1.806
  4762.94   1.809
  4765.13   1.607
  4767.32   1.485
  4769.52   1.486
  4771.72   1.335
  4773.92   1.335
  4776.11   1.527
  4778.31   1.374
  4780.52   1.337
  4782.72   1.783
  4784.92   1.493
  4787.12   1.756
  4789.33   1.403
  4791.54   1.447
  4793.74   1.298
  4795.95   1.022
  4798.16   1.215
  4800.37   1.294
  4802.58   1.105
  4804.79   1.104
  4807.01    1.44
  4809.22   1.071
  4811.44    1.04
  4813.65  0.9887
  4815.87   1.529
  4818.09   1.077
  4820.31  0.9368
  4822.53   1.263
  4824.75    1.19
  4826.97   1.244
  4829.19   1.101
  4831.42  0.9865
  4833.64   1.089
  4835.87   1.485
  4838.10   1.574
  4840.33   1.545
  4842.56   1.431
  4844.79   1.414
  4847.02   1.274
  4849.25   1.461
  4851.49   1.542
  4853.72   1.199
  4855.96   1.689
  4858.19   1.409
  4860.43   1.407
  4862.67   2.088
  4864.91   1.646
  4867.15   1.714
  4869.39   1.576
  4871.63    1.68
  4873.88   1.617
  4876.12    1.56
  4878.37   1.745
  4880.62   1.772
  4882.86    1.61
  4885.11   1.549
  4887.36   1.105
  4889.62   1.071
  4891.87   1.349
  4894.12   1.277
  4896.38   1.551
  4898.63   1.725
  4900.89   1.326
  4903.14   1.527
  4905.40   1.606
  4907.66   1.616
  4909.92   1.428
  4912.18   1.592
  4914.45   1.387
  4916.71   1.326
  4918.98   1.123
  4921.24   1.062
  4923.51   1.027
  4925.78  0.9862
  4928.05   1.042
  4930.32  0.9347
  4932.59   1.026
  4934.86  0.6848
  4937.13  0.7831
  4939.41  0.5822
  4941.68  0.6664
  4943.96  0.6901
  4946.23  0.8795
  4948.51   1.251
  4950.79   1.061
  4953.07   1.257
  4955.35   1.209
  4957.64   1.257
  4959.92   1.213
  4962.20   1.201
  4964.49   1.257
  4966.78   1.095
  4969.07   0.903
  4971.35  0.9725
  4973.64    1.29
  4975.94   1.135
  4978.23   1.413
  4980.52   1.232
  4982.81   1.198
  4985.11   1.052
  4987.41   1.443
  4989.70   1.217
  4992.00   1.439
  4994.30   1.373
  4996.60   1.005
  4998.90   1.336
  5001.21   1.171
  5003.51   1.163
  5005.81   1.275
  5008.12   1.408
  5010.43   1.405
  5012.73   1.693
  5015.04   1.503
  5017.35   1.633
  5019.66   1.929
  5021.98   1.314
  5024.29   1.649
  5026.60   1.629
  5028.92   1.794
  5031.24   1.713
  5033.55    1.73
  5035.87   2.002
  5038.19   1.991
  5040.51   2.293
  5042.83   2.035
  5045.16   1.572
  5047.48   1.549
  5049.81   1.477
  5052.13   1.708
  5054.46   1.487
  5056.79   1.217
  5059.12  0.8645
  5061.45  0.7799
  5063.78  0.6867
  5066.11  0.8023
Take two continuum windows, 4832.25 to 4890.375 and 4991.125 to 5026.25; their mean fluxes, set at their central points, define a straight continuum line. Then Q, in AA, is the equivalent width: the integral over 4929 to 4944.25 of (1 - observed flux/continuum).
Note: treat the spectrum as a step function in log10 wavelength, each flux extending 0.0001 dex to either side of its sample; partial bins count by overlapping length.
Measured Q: 7.2 AA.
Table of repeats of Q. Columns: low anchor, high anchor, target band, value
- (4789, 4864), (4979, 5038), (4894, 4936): 3.16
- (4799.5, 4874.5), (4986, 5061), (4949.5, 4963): 2.43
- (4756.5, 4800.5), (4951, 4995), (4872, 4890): -2.48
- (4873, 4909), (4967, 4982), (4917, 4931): 3.22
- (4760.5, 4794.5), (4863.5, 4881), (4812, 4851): 8.04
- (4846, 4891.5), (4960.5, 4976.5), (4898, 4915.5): -1.82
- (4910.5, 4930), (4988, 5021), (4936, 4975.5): 7.53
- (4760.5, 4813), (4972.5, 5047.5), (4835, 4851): -0.46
